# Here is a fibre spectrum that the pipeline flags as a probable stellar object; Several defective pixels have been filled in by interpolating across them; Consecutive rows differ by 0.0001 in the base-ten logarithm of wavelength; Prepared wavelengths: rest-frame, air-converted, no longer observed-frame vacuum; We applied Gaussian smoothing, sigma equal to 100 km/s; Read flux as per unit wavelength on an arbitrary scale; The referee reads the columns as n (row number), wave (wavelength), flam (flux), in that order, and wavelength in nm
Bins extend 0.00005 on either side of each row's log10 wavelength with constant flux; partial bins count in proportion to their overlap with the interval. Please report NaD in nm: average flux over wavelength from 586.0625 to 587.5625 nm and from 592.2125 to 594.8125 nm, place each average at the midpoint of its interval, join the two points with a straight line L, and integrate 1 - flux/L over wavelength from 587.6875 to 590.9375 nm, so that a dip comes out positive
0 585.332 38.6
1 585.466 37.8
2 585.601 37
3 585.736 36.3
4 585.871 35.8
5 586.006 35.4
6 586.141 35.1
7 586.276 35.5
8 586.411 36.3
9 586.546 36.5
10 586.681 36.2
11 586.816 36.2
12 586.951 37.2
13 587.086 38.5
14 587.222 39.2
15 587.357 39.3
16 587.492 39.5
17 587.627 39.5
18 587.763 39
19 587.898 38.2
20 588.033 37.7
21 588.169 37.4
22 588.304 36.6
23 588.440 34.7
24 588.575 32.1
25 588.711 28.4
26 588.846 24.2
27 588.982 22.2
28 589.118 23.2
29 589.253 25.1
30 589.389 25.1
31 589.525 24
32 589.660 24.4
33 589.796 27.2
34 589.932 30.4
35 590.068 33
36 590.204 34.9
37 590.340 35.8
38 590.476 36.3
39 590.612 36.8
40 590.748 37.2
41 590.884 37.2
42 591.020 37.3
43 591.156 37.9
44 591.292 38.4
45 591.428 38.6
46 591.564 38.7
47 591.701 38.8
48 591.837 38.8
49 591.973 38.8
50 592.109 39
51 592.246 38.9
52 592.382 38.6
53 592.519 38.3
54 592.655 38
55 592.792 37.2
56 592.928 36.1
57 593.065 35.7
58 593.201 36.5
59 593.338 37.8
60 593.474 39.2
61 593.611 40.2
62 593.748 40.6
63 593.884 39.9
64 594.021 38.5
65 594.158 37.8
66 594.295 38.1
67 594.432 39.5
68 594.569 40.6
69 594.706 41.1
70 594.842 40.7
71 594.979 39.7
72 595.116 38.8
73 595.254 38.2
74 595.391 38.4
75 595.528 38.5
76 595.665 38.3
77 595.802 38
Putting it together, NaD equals 0.52 nm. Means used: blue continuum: 37.2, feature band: 31.7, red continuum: 38.6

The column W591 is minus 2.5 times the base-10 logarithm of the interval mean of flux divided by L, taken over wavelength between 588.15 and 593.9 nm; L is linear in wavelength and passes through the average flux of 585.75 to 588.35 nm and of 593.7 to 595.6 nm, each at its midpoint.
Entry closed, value 0.11 mag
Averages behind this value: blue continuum 37.3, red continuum 39.3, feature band 34.6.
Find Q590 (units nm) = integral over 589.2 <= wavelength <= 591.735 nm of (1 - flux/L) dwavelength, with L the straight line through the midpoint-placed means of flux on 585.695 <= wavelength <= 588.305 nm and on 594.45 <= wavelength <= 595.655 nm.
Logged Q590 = 0.314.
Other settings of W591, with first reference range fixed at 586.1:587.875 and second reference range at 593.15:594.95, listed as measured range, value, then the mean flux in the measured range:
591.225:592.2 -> 0.00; 38.7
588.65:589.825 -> 0.47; 24.8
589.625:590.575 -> 0.19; 32.1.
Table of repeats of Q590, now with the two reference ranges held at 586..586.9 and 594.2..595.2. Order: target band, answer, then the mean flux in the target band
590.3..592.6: 0.01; 38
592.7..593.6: 0.04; 37.3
